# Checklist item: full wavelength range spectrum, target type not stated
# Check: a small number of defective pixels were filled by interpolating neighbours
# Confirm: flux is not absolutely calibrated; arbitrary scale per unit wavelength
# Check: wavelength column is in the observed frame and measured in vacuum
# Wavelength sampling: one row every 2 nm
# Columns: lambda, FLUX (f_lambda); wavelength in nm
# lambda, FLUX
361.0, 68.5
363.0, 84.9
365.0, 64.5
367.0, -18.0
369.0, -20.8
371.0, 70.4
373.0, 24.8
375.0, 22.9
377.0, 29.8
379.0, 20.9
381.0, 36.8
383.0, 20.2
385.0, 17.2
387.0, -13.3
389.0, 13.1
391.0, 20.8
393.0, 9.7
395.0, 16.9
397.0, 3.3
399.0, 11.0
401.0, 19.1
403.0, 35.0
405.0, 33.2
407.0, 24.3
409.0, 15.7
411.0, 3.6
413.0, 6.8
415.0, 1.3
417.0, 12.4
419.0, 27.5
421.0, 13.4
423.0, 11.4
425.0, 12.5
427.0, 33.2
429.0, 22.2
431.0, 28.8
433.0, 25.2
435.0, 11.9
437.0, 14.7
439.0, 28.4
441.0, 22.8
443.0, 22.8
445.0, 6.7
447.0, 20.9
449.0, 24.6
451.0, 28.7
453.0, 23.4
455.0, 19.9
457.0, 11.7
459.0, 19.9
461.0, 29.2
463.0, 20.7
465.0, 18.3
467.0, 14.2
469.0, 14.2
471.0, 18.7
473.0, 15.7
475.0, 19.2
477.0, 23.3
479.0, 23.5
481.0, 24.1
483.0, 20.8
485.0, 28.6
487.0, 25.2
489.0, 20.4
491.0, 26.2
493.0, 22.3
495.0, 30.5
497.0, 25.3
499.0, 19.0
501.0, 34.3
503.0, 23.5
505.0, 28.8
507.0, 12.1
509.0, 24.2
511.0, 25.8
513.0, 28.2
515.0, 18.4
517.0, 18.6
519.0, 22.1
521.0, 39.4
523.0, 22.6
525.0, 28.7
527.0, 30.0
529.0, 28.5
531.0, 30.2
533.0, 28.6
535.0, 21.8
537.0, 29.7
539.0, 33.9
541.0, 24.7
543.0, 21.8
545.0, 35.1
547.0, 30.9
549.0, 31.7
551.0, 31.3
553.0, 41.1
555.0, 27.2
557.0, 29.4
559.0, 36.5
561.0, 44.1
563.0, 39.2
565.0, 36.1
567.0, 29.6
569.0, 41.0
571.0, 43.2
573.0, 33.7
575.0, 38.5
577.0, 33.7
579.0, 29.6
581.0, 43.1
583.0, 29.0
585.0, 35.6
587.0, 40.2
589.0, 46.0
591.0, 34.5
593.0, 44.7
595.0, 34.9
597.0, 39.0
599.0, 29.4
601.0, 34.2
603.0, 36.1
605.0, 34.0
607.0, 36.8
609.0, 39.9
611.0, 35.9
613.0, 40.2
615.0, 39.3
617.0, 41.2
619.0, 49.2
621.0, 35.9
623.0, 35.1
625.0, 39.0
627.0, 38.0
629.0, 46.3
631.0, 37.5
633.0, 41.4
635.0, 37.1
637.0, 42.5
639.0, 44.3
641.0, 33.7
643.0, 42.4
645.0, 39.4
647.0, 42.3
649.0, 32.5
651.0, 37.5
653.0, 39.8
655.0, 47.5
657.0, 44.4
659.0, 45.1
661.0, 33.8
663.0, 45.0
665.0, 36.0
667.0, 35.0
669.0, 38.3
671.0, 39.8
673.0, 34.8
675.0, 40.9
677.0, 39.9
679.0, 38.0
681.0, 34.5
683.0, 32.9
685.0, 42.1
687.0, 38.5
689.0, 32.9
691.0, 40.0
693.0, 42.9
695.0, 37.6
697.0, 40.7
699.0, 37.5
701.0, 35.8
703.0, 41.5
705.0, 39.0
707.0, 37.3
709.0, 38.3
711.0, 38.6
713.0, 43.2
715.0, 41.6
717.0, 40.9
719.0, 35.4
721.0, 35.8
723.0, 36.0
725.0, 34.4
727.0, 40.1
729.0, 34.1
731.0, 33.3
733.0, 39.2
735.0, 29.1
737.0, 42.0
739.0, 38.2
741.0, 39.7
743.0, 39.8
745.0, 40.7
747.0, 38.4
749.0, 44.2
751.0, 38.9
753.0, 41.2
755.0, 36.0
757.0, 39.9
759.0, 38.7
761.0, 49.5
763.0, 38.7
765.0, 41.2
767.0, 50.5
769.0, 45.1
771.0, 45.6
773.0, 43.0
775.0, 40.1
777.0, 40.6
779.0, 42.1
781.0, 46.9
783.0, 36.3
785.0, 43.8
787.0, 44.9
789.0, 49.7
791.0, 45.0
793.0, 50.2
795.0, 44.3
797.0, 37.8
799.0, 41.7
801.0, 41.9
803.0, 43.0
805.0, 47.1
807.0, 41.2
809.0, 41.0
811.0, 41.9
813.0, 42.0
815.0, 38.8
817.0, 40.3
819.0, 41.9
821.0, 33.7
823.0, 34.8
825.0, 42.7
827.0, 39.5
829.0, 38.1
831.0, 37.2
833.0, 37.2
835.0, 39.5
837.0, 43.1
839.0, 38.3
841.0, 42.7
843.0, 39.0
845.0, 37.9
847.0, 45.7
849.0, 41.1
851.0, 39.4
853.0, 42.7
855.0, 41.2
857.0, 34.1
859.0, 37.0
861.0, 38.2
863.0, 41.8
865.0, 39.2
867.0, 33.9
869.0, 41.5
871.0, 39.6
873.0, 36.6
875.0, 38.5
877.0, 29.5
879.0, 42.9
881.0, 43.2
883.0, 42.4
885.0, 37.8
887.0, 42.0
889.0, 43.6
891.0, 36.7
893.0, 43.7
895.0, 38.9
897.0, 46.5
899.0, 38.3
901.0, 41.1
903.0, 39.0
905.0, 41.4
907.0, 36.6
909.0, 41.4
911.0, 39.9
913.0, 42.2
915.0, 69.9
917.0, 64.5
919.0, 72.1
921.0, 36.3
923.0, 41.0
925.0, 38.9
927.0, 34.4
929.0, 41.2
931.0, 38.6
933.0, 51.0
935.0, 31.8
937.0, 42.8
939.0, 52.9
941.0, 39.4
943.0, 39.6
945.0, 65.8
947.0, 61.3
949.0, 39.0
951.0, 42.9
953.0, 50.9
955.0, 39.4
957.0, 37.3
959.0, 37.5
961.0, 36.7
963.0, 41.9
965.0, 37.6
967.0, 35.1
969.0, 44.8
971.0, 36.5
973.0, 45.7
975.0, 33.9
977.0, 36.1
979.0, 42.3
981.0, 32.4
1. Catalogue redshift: 0.395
